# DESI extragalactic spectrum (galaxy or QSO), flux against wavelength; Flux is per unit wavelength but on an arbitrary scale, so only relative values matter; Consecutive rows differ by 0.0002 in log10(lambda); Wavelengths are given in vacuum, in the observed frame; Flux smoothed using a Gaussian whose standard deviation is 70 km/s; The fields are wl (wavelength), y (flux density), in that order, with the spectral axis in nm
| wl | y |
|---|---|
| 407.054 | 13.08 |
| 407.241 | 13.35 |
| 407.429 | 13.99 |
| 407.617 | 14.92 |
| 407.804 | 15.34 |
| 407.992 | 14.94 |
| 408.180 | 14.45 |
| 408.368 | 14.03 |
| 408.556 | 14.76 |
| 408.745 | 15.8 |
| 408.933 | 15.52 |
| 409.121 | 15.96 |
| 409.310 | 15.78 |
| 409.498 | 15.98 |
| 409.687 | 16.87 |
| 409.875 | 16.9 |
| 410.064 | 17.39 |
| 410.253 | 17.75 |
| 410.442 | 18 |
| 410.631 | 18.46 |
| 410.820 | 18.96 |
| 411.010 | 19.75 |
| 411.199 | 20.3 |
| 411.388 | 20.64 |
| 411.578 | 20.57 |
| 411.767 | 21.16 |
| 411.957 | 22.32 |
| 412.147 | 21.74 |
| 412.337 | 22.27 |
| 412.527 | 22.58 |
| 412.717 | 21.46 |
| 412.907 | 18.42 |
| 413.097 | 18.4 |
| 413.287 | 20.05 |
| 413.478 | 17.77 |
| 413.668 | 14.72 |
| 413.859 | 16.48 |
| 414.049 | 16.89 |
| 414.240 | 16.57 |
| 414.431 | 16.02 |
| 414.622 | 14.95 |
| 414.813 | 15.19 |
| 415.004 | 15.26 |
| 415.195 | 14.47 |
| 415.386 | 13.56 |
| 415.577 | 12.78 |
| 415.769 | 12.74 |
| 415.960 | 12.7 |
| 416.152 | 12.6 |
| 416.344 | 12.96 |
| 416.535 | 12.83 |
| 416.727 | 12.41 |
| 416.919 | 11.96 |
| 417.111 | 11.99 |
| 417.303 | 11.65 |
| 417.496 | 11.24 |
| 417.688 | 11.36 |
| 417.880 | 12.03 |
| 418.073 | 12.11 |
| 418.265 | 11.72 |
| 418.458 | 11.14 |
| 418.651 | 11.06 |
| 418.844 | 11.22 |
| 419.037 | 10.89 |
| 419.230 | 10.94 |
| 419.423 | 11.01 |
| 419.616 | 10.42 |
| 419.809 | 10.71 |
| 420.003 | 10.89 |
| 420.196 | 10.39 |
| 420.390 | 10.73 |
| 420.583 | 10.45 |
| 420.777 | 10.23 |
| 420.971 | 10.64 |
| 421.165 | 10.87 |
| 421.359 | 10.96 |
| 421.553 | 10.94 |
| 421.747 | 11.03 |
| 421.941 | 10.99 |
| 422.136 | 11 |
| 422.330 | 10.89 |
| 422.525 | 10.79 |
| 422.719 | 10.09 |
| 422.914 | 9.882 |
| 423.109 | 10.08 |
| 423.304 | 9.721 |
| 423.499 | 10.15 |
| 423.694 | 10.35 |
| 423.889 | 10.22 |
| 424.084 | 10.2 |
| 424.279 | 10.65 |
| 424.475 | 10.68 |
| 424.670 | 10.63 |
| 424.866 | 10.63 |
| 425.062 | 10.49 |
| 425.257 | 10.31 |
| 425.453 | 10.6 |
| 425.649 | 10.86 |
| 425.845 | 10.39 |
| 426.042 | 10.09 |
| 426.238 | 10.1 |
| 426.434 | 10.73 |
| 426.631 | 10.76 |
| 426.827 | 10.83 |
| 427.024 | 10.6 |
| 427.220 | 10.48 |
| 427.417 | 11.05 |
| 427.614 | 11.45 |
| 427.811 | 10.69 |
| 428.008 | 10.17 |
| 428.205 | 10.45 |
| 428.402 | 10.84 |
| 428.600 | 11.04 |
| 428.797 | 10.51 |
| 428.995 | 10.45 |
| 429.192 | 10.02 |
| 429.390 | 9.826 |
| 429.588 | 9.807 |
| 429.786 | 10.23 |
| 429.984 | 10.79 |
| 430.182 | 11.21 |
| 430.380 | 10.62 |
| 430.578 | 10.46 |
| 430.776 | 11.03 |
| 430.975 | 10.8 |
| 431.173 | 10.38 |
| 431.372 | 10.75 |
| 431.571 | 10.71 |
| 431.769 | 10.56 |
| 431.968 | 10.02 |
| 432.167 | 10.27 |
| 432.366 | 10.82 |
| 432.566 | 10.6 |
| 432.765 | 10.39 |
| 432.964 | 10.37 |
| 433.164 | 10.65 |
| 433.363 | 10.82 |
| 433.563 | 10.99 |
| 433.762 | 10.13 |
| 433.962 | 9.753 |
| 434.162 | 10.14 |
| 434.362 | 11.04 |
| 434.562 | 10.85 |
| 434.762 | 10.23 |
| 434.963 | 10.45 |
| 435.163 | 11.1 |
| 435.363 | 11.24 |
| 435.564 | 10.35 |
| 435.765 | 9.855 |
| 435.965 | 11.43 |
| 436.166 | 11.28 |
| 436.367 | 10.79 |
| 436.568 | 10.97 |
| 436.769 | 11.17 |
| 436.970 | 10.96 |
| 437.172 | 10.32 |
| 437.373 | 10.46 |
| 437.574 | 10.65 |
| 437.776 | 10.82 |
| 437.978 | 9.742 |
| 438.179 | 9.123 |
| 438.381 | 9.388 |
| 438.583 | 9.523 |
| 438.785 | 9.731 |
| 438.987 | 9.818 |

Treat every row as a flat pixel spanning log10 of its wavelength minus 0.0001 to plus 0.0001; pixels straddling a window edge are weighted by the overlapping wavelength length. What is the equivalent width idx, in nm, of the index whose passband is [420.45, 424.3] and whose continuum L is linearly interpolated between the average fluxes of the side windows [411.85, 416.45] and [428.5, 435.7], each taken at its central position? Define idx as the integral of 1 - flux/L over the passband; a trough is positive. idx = 0.94 nm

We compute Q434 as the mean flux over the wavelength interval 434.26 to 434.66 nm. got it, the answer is 10.9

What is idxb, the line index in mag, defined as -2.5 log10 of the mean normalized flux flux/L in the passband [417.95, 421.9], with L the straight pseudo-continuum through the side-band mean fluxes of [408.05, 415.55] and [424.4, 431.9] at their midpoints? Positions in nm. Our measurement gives 0.28 mag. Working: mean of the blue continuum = 17.6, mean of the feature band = 10.9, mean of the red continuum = 10.6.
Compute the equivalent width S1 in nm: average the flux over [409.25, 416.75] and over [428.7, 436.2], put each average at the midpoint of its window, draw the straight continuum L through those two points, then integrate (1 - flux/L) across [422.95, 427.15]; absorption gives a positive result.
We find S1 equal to 0.85 nm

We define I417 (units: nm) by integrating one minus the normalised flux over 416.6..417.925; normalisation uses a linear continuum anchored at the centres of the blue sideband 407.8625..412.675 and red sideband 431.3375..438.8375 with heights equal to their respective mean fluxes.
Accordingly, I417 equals 0.35 nm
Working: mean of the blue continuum 18.1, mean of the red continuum 10.5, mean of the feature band 11.8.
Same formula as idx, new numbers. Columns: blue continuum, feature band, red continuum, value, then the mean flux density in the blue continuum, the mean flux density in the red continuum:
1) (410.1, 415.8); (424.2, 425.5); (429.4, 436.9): 0.30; 18.1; 10.6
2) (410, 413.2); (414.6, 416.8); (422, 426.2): 0.44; 20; 10.4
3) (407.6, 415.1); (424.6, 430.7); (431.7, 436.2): 0.96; 17.7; 10.6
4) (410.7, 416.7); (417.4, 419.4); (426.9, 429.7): 0.50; 17.3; 10.5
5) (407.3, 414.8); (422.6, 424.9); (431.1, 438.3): 0.59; 17.6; 10.6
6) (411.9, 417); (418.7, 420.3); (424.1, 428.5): 0.35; 16.3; 10.6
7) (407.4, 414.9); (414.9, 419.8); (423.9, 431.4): 0.95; 17.6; 10.6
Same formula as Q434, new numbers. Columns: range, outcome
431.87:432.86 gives 10.4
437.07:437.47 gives 10.4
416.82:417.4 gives 11.9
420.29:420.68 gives 10.6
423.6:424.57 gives 10.4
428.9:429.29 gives 10.2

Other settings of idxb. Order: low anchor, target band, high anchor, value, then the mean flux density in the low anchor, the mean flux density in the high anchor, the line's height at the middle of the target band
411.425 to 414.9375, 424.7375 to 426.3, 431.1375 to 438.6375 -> 0.32 mag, 18.7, 10.5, 14.1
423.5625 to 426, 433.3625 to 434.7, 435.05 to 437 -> 0.03 mag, 10.5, 10.9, 10.8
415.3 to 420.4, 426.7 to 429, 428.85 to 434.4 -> 0.01 mag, 11.7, 10.5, 10.8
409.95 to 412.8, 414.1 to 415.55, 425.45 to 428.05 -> 0.20 mag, 20.2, 10.6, 18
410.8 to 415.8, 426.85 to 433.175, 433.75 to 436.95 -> 0.18 mag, 18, 10.7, 12.5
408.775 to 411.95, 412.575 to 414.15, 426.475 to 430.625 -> -0.07 mag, 18.2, 10.6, 16.9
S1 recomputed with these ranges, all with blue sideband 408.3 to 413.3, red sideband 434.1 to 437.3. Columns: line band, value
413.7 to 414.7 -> 0.08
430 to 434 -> 0.45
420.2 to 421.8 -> 0.49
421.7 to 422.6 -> 0.24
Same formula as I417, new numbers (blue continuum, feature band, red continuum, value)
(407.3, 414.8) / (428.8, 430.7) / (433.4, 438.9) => 0.29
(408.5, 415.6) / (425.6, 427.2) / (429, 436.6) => 0.28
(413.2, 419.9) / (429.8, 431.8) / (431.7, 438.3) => 0.08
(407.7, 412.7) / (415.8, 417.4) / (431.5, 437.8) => 0.37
